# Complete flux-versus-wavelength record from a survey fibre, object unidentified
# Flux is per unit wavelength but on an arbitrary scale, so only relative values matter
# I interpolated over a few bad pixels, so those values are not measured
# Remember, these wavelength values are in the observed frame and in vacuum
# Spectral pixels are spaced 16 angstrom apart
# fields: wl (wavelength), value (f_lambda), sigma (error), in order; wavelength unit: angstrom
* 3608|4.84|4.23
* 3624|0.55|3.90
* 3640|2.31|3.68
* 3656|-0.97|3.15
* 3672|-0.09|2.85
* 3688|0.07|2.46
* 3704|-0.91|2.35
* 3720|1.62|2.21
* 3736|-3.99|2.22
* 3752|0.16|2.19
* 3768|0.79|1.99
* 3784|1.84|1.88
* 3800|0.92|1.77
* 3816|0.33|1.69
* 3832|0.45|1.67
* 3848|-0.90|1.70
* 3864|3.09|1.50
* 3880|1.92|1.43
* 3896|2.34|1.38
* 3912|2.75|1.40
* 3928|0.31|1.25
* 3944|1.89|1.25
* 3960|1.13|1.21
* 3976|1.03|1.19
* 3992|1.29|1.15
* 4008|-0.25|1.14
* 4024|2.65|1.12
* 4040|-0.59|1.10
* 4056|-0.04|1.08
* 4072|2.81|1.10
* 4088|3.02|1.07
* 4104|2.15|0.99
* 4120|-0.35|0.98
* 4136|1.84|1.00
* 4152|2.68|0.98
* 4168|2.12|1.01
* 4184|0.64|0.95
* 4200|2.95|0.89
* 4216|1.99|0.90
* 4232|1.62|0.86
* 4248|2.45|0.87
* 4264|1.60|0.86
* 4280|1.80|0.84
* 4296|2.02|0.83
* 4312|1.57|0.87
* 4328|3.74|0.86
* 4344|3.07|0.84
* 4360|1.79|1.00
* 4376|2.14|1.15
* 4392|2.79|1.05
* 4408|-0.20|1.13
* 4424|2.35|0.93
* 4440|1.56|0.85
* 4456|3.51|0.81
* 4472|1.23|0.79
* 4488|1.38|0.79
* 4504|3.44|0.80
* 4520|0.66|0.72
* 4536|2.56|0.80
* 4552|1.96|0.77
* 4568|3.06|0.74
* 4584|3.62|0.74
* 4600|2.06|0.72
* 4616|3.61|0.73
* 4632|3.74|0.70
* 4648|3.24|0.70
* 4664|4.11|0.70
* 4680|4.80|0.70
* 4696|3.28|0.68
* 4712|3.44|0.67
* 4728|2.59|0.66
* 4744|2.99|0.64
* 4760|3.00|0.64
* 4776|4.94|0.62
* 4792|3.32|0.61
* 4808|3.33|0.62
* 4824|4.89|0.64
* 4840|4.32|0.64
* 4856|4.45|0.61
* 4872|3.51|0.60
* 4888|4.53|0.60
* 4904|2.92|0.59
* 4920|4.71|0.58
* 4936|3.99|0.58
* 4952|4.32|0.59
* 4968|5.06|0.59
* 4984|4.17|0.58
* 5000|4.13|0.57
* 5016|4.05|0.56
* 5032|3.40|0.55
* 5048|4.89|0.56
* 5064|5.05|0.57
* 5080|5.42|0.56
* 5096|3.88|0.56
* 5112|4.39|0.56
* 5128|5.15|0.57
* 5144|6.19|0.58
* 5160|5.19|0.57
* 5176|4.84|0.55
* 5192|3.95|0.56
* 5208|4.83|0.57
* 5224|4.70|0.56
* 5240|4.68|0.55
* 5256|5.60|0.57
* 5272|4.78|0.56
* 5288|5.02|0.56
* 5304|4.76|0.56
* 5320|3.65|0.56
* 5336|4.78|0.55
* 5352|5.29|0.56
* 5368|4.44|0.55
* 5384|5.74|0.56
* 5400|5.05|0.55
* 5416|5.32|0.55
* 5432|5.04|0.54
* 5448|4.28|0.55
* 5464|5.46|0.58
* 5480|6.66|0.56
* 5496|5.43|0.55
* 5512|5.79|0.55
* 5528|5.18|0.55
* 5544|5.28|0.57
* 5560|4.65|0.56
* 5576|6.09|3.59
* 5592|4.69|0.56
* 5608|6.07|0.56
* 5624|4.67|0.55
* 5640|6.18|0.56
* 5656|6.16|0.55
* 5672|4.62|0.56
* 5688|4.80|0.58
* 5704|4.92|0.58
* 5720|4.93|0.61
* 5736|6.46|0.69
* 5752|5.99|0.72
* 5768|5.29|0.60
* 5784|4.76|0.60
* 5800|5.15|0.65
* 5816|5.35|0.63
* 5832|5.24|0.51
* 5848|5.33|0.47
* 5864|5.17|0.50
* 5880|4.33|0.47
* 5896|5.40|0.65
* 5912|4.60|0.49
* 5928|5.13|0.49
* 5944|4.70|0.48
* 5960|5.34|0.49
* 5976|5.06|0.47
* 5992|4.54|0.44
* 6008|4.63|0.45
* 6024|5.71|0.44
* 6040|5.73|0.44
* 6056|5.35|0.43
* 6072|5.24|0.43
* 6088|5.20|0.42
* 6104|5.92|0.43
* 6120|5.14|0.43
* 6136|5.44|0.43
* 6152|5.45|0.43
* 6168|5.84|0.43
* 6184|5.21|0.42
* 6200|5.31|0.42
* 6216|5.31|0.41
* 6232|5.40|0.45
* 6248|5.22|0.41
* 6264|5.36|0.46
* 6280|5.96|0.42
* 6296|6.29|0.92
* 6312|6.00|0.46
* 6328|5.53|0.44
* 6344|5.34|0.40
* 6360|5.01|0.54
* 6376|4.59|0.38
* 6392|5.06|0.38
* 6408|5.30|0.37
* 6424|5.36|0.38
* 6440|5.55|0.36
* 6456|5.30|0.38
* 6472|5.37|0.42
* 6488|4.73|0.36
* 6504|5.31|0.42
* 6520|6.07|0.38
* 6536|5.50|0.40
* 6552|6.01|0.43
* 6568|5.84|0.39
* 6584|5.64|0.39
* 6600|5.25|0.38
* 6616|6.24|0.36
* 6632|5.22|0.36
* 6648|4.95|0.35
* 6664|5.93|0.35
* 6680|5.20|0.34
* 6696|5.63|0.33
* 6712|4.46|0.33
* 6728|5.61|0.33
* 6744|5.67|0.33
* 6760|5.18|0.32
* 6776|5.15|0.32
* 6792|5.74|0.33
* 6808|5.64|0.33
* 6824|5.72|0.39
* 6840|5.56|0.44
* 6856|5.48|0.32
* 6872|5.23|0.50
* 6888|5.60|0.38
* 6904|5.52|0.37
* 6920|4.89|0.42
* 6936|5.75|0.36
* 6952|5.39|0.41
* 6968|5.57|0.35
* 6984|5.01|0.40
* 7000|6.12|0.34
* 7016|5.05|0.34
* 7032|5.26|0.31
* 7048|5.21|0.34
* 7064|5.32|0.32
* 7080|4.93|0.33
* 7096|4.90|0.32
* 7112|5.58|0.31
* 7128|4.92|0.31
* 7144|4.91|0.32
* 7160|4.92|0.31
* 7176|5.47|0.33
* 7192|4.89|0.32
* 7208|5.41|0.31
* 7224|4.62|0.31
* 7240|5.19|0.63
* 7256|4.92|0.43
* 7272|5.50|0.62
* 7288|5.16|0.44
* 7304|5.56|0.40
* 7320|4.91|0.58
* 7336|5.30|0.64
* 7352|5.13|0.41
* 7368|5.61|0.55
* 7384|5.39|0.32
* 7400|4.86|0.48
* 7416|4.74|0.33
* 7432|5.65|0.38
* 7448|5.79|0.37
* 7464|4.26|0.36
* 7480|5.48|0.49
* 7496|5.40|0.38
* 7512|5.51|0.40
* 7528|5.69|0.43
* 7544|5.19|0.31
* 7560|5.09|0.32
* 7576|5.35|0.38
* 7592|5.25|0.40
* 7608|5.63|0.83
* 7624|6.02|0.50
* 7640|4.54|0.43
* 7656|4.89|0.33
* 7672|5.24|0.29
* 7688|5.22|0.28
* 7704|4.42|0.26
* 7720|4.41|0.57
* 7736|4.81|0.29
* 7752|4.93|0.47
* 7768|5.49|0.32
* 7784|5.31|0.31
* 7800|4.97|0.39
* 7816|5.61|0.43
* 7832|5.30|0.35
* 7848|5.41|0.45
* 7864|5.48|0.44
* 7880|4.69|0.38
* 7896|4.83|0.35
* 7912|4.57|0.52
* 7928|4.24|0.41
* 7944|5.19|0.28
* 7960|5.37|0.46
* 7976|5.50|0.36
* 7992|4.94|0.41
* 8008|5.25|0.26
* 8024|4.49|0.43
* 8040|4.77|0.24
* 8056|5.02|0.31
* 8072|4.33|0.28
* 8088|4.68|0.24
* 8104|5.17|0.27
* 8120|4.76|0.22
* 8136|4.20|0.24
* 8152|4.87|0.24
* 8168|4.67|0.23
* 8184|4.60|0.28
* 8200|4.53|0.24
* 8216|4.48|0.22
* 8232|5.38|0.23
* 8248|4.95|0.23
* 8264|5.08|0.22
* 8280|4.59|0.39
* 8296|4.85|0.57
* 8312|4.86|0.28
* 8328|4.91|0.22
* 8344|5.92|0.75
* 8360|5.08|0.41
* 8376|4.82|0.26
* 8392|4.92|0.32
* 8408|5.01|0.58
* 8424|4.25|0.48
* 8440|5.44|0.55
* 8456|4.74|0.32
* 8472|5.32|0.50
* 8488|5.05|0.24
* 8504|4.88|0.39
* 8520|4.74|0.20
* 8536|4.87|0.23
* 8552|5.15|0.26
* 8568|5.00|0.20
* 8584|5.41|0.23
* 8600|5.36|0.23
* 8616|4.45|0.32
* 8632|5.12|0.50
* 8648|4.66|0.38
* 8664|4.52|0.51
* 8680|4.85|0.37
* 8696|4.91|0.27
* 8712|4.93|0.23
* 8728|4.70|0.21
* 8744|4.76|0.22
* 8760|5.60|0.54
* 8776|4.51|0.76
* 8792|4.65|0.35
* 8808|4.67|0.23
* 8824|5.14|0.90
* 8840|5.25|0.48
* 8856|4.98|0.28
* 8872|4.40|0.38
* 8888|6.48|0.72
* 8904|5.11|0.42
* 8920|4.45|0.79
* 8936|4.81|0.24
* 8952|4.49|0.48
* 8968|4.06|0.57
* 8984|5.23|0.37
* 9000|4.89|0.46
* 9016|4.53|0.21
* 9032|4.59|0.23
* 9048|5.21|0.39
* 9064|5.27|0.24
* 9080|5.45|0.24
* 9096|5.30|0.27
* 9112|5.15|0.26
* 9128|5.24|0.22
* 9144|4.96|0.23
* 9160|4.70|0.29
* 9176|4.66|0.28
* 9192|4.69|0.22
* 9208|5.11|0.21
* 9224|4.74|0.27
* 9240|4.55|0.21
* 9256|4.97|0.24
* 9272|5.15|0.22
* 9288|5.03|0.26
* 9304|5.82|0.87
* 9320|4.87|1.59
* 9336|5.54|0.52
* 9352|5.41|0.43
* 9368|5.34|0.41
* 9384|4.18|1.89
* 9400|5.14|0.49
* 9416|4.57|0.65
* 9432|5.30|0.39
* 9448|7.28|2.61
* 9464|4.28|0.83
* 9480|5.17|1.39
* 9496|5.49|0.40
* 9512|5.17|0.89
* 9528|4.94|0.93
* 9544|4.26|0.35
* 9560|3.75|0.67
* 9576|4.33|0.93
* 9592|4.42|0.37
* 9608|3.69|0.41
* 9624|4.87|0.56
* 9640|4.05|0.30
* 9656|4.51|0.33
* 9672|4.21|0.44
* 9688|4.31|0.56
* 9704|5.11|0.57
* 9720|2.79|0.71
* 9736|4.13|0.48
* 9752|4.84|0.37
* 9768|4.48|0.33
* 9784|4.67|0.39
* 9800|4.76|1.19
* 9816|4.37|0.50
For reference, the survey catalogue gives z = 0.138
